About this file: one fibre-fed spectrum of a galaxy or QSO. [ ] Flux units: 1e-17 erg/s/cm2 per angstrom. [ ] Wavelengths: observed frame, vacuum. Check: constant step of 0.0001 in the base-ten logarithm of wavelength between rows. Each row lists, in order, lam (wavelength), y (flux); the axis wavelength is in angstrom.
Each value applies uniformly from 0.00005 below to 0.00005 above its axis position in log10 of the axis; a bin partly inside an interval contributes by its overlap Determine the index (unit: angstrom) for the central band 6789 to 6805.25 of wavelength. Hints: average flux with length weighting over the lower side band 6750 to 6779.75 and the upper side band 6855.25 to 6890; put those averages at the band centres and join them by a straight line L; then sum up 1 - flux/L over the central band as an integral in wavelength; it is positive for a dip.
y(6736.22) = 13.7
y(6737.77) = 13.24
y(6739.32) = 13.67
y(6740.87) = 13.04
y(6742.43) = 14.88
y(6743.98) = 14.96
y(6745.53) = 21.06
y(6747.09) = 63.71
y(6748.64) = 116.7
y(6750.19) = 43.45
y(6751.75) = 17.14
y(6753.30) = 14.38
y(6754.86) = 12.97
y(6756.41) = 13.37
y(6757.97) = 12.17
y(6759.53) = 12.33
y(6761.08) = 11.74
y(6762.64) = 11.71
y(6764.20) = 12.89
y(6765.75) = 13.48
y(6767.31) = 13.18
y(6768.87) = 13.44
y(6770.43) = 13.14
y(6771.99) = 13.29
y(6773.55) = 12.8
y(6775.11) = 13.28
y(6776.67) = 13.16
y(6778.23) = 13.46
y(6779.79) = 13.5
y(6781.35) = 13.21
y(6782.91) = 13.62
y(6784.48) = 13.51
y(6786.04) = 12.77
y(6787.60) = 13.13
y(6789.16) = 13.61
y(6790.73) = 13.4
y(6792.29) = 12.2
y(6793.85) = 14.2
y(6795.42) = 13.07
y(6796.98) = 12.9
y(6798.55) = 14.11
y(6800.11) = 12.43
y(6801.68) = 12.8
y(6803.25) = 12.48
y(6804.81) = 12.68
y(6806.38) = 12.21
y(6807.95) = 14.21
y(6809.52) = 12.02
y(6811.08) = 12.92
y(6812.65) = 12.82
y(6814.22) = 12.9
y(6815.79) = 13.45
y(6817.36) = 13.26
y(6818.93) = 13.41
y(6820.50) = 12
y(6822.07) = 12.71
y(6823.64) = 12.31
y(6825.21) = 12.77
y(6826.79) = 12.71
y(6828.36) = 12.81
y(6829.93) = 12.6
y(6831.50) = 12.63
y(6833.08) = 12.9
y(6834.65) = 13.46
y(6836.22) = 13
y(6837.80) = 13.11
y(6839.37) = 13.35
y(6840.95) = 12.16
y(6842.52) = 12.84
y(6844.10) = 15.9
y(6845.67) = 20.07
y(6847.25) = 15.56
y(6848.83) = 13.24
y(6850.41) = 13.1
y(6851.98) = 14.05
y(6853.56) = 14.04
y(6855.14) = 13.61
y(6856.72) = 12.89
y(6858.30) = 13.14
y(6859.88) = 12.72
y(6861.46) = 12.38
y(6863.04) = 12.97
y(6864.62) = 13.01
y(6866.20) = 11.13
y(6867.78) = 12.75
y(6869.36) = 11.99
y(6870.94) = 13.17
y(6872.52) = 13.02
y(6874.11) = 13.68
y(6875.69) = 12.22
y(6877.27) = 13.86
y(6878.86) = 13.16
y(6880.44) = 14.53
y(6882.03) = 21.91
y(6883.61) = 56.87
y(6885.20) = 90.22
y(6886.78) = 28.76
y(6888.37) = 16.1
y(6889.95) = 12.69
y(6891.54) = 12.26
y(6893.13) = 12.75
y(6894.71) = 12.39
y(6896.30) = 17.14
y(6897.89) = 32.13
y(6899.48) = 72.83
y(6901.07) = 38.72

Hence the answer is 2.9 angstrom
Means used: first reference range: 14.2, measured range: 13.1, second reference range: 19.7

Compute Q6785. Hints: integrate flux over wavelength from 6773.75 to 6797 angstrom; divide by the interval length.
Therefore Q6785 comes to 13.3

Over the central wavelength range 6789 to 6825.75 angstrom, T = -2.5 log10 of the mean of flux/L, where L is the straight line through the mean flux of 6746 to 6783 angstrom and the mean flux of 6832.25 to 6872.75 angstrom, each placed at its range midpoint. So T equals 0.32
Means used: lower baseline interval 21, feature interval 12.9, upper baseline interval 13.4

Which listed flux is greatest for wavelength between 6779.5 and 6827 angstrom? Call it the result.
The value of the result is 14.21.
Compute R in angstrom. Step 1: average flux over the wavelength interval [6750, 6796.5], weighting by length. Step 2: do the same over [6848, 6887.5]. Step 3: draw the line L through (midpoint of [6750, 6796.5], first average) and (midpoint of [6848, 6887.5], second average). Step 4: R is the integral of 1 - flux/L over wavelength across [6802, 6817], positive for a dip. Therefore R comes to 2.8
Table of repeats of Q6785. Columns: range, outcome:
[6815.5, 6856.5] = 13.5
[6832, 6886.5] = 17.3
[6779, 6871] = 13.2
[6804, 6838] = 12.9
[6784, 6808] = 13.1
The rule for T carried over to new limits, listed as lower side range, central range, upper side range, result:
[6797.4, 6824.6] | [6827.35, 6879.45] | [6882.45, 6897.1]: 0.486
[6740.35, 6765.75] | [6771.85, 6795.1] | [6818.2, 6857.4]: 0.494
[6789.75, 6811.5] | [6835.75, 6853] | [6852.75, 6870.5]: -0.112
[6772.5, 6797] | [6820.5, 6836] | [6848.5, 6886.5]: 0.255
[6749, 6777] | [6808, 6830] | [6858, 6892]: 0.376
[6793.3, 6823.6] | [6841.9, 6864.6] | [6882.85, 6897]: 0.465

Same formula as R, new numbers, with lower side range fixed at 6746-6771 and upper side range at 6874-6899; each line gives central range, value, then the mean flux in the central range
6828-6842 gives 6.70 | 12.9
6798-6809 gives 5.24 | 12.9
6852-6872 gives 9.58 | 12.9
